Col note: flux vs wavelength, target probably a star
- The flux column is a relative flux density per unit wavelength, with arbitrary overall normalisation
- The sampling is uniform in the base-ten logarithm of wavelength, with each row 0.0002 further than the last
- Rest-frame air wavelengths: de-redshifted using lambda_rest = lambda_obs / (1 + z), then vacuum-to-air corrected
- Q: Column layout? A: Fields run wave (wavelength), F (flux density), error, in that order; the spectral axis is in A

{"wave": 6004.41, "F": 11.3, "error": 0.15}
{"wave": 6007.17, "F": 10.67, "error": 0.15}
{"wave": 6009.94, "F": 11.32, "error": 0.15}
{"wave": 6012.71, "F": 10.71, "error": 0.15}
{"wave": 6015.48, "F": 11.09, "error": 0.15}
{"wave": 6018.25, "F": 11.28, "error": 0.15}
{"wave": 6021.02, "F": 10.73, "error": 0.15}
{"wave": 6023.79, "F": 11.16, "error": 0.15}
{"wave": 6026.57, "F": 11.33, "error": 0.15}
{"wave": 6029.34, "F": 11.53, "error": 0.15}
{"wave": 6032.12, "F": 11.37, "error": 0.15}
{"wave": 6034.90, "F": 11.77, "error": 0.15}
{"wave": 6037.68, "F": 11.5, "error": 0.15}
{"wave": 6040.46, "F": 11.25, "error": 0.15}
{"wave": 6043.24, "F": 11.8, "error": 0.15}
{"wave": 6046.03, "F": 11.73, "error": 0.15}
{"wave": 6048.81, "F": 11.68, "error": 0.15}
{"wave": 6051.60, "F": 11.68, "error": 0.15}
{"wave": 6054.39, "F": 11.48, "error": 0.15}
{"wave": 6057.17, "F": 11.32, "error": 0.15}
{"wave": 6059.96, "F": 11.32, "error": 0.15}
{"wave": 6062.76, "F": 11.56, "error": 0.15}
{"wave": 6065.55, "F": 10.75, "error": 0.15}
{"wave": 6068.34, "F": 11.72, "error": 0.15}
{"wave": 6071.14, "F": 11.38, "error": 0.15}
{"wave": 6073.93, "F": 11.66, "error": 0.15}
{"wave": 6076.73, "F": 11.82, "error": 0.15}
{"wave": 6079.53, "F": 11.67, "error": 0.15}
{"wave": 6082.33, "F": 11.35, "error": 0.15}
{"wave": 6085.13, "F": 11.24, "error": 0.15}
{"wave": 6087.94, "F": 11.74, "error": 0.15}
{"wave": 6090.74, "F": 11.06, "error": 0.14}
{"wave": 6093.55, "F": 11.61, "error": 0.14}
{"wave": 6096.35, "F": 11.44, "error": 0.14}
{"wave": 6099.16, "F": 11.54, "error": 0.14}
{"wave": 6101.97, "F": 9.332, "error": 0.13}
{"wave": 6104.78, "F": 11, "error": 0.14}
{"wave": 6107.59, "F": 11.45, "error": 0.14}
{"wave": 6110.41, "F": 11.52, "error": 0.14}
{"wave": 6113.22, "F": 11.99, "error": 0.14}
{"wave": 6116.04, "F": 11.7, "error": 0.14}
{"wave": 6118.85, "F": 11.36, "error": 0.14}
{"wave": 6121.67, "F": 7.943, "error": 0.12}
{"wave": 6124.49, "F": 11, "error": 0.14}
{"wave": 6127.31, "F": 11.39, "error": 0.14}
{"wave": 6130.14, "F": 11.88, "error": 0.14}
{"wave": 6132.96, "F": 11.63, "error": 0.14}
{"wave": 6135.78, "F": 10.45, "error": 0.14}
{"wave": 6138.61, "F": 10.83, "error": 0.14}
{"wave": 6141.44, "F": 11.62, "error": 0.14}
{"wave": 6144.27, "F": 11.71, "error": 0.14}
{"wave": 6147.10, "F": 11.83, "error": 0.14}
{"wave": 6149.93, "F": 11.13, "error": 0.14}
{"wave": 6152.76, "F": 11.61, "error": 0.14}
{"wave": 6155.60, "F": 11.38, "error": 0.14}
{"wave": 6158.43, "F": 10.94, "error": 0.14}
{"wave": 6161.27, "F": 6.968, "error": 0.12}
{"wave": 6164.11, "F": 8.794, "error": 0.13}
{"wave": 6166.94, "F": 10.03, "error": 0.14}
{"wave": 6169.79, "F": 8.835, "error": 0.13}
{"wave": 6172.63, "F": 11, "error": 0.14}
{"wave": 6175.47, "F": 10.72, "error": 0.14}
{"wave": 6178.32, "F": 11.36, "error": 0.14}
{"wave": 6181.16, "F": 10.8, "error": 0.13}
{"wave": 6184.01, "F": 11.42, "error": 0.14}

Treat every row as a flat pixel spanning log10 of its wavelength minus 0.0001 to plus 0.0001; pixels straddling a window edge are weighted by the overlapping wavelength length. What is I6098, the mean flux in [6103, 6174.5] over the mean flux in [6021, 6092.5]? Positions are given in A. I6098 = 0.9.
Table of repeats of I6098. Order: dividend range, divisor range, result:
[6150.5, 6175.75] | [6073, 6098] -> 0.87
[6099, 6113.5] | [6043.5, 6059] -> 0.95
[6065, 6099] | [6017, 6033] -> 1.02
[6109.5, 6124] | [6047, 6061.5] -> 0.95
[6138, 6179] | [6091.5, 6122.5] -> 0.96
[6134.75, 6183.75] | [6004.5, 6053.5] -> 0.94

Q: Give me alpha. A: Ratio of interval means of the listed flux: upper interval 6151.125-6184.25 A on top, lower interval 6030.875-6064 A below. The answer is 0.9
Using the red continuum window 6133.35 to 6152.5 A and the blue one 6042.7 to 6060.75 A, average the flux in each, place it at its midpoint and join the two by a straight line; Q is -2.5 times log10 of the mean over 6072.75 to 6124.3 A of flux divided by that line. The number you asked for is 0.02 mag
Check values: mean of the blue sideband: 11.6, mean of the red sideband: 11.3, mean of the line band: 11.2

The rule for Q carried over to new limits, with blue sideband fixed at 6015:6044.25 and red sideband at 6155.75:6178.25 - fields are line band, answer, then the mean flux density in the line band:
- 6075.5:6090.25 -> -0.08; 11.5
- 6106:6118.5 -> -0.12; 11.6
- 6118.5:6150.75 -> -0.09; 11.1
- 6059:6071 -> -0.04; 11.3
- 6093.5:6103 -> -0.04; 11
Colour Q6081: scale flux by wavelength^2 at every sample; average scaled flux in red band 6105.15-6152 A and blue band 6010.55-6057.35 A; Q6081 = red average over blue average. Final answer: 1.0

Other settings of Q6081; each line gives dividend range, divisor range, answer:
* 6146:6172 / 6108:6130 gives 0.93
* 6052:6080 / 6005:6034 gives 1.05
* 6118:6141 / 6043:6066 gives 0.97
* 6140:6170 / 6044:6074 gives 0.94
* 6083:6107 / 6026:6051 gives 0.98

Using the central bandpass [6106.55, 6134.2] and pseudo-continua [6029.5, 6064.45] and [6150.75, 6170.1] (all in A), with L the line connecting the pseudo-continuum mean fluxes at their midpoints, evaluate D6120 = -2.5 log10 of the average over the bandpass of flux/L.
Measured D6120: -0.07 mag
